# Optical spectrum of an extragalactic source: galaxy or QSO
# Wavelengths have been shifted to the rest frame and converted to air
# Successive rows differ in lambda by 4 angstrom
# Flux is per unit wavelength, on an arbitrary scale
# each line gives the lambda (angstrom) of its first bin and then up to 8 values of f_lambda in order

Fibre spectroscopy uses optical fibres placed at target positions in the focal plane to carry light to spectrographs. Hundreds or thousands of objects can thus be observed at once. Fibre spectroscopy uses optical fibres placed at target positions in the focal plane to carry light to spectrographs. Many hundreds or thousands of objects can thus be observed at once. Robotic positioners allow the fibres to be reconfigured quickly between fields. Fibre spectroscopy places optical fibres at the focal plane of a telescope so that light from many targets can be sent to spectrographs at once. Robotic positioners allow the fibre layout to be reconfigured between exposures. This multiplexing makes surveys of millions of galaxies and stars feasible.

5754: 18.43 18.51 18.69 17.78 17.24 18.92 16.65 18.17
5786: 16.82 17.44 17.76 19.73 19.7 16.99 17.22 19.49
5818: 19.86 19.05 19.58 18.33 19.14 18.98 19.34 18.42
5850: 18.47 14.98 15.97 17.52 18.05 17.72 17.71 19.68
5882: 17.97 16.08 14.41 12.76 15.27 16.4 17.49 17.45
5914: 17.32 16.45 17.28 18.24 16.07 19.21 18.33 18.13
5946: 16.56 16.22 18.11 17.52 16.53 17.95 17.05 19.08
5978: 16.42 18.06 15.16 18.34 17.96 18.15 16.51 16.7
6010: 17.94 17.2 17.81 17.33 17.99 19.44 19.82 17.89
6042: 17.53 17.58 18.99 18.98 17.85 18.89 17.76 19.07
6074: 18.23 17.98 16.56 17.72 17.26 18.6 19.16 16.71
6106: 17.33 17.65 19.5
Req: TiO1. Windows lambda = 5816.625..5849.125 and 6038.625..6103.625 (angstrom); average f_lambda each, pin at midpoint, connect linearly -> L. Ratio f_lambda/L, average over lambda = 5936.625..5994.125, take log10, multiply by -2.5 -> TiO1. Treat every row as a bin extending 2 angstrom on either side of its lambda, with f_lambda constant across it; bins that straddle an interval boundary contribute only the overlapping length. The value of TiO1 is 0.066 mag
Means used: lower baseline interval 19.1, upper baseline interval 18.1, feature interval 17.4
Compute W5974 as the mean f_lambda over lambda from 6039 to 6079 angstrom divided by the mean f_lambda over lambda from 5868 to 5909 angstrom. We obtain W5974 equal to 1.1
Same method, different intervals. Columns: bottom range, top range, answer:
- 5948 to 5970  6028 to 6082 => 1.07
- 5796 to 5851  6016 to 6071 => 0.97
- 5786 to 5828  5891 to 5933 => 0.89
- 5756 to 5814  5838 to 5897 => 0.95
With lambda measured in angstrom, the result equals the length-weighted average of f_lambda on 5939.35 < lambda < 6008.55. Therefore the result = 17.3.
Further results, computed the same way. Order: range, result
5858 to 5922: 16.8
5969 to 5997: 17.5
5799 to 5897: 17.8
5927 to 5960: 17.5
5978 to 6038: 17.7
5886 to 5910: 15.5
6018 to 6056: 18.4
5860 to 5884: 18.1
